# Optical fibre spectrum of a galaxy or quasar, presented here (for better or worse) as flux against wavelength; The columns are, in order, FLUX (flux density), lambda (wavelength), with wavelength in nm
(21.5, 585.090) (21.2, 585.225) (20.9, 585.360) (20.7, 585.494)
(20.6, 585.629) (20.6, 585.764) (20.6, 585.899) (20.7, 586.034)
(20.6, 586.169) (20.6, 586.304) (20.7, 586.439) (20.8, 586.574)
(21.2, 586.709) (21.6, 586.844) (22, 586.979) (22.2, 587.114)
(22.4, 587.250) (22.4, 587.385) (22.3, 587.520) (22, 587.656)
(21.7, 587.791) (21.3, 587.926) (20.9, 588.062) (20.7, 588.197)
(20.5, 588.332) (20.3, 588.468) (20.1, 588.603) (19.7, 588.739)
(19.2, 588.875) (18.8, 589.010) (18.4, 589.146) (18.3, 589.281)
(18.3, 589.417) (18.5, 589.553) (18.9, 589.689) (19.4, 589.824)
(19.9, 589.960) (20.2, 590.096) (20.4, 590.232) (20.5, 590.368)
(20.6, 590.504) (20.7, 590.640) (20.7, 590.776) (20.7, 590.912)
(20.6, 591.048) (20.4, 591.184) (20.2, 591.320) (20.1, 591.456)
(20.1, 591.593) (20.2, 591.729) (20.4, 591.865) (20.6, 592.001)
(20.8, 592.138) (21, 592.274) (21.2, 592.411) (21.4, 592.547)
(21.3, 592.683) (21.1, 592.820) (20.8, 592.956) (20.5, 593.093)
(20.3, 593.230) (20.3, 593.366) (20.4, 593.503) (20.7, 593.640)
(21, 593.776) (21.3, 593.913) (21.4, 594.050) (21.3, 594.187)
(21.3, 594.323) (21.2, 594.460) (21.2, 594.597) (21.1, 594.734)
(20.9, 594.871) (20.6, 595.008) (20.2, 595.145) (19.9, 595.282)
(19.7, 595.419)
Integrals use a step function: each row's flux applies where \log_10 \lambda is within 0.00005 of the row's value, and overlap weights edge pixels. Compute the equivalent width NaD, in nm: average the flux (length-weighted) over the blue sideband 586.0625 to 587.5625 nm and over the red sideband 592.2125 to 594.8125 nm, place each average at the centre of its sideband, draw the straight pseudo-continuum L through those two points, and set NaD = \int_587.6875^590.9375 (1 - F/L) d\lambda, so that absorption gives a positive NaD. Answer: 0.21 nm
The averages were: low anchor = 21.5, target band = 20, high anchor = 21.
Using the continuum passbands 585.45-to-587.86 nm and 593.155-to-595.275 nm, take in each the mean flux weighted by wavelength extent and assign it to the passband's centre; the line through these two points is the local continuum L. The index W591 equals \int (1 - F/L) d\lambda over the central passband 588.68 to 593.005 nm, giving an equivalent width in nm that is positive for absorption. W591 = 0.20 nm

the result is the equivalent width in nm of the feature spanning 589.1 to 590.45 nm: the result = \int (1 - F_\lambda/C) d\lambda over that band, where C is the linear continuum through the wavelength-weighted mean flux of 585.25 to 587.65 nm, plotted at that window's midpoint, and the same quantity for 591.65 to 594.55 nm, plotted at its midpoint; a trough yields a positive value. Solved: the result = 0.11 nm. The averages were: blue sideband 21.2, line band 19.3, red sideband 20.9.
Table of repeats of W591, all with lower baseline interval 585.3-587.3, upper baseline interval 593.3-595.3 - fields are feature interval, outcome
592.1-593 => -0.01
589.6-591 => 0.05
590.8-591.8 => 0.03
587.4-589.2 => 0.04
